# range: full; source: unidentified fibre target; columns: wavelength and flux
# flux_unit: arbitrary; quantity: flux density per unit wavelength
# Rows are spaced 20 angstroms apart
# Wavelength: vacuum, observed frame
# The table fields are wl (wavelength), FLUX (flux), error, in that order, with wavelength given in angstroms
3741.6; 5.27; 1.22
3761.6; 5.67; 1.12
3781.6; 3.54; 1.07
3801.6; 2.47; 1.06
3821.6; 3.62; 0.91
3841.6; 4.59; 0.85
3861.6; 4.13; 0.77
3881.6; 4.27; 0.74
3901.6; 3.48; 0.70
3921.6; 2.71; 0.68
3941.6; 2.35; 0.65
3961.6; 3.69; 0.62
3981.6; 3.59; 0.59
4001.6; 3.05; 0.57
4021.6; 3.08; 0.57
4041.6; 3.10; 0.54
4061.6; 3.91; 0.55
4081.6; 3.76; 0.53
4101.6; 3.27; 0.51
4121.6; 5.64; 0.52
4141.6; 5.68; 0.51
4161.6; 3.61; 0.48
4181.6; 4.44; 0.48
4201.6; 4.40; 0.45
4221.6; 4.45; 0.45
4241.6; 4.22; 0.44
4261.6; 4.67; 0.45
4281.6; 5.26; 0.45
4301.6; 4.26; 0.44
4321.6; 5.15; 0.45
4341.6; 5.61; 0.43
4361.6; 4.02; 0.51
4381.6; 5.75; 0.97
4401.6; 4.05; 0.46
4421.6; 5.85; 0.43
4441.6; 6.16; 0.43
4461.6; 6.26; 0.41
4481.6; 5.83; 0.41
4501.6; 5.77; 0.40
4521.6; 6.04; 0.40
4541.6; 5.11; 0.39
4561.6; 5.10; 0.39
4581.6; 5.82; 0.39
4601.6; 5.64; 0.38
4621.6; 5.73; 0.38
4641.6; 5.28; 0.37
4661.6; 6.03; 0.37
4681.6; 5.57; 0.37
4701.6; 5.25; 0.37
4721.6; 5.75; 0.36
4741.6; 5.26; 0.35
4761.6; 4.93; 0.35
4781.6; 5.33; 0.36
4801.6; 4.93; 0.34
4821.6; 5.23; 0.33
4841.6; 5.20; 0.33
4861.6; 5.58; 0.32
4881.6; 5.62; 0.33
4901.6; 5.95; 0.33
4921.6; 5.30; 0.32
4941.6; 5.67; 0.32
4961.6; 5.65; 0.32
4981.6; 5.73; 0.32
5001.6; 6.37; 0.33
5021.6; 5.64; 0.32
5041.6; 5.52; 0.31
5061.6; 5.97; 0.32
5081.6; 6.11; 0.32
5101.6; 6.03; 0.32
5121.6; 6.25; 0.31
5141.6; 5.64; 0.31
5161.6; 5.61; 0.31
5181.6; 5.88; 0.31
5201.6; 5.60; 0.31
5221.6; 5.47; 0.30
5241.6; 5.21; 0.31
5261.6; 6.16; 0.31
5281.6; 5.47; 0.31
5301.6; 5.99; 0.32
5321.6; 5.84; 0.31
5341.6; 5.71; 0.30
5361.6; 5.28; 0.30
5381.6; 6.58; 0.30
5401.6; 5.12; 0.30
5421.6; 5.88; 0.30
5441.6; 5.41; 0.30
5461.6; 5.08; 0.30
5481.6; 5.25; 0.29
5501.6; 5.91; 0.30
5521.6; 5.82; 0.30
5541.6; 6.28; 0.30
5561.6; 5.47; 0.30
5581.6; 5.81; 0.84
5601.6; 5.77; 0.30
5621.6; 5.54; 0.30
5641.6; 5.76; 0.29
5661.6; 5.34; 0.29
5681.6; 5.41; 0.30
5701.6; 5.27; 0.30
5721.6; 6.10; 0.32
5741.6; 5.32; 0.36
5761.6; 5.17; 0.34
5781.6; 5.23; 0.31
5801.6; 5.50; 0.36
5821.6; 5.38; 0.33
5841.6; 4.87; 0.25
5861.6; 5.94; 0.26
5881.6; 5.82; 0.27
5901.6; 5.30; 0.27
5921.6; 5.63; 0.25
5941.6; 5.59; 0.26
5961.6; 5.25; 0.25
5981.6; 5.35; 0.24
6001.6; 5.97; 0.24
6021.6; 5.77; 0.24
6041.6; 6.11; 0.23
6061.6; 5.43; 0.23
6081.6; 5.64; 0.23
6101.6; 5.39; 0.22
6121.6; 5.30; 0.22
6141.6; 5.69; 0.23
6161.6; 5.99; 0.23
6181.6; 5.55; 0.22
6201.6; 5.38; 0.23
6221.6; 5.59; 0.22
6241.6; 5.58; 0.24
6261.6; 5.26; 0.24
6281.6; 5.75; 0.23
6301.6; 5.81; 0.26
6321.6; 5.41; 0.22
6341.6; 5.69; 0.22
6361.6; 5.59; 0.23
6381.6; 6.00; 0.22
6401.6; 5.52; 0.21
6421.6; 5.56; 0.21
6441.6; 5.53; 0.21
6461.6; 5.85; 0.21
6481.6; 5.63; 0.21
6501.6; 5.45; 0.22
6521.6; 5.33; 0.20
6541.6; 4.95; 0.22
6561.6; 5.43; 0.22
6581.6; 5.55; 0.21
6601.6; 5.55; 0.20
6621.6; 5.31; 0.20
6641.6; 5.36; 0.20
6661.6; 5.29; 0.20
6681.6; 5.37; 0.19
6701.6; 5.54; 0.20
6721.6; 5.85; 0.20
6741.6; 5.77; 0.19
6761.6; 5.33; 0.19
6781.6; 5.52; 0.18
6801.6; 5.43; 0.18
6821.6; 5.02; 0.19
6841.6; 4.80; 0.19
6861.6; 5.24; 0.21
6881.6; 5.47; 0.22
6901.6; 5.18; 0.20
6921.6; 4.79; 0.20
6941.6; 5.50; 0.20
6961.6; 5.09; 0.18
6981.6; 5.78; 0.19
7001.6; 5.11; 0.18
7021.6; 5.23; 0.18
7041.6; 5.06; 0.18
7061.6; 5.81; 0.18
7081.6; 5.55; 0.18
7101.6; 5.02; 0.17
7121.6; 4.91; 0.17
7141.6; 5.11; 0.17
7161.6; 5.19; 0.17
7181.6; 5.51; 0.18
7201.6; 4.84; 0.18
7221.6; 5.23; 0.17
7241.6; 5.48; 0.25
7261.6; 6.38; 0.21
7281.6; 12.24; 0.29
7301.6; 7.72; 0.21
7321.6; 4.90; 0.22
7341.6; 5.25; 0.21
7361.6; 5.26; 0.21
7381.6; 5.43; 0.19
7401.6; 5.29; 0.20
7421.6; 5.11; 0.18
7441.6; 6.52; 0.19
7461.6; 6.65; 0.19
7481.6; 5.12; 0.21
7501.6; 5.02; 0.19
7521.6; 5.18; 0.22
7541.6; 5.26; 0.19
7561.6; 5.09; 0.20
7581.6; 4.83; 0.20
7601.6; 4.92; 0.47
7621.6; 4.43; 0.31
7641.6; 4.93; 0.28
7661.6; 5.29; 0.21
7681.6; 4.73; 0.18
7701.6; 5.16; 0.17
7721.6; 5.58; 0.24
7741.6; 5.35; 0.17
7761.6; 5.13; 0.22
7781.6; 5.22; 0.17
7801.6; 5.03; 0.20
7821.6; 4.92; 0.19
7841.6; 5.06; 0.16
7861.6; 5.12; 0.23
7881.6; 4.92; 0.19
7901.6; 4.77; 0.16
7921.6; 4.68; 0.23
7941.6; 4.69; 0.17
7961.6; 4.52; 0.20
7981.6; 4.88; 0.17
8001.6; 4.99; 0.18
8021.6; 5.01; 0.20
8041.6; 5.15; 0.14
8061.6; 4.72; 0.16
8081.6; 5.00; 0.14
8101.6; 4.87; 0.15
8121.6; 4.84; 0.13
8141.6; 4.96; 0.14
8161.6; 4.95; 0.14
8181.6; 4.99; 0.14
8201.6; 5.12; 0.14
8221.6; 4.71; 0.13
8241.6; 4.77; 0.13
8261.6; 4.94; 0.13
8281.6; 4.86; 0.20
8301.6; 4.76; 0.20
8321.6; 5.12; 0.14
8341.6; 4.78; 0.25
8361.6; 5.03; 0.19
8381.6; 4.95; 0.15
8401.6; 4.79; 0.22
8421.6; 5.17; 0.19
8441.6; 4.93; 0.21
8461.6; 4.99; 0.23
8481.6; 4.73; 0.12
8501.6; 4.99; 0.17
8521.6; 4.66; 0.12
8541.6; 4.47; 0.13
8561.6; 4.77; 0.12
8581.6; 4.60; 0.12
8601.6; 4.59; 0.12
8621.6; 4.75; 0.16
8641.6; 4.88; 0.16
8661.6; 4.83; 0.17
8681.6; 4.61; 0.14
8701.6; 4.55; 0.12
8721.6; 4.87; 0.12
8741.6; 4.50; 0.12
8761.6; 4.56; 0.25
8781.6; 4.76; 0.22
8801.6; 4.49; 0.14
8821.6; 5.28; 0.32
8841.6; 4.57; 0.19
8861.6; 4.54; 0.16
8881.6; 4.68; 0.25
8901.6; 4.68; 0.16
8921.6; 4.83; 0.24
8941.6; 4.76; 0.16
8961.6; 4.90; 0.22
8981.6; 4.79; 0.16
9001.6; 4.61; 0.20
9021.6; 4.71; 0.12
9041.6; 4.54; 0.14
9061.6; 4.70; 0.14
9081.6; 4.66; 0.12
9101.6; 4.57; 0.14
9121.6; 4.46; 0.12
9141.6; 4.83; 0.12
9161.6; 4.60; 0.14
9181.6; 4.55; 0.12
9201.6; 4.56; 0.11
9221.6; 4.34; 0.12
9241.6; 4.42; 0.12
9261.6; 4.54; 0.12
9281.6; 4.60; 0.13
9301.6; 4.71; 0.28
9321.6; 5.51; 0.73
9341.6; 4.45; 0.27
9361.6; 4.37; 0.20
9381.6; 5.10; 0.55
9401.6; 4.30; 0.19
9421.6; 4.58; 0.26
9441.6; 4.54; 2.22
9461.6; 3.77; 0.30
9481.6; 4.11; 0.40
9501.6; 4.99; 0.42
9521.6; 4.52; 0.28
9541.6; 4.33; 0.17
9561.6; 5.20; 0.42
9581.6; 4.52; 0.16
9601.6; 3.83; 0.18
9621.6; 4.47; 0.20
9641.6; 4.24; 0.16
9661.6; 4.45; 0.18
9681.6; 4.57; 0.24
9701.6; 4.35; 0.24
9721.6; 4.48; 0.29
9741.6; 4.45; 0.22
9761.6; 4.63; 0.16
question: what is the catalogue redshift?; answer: 0.108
